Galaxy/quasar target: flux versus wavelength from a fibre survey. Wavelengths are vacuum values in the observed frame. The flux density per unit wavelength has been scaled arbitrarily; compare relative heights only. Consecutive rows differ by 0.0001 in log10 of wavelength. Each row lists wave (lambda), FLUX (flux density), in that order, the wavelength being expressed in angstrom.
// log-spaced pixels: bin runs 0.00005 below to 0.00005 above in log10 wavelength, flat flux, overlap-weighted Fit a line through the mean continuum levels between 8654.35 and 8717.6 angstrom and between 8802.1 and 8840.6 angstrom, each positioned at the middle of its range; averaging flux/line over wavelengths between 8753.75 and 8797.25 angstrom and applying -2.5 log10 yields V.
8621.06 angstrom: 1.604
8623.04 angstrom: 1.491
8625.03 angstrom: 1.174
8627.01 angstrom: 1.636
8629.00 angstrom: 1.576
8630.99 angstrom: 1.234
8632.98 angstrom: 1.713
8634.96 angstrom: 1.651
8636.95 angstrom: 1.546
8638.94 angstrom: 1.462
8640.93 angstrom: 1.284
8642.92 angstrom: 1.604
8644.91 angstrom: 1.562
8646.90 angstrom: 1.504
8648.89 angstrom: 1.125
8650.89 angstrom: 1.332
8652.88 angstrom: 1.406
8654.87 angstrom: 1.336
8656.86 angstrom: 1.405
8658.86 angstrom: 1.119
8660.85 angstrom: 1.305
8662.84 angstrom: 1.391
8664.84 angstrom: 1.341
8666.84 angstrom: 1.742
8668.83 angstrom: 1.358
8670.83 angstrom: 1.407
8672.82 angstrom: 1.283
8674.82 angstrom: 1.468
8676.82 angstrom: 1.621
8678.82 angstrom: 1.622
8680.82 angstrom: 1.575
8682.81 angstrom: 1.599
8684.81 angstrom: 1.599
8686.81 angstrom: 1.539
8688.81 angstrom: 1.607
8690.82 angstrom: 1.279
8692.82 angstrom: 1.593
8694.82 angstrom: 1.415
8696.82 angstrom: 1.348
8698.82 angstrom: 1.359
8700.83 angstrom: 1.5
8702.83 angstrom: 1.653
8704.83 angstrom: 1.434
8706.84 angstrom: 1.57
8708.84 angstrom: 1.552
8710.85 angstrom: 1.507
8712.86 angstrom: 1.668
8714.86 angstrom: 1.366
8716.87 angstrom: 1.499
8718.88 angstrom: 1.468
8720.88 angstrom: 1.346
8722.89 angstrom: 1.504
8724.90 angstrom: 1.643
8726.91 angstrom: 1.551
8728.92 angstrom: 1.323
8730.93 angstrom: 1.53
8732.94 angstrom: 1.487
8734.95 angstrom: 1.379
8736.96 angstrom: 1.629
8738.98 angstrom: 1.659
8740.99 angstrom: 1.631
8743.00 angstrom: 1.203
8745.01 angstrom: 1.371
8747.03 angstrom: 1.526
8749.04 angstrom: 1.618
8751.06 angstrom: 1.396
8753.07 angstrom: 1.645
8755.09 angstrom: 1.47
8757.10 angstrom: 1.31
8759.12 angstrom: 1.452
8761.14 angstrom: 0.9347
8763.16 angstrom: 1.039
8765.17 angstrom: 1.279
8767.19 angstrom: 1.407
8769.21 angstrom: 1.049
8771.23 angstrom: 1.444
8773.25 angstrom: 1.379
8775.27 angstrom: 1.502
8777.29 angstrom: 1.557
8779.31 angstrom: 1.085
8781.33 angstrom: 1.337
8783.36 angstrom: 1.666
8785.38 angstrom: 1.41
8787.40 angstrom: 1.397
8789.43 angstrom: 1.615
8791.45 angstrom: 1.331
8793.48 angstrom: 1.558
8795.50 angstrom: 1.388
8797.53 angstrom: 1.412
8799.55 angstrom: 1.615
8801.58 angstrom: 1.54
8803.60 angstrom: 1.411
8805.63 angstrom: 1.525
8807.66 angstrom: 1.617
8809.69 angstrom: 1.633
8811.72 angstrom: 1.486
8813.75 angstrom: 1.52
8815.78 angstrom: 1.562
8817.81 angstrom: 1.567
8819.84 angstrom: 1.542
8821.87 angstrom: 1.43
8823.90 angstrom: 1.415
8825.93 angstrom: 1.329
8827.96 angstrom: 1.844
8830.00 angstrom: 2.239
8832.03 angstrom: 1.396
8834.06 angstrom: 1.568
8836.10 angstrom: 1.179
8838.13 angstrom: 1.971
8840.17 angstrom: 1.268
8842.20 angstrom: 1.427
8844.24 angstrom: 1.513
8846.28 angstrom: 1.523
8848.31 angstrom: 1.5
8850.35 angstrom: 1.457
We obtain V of 0.12 mag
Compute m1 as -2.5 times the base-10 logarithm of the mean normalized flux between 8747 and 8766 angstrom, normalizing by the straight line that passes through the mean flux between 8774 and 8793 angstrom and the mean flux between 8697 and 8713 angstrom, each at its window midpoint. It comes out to 0.08 mag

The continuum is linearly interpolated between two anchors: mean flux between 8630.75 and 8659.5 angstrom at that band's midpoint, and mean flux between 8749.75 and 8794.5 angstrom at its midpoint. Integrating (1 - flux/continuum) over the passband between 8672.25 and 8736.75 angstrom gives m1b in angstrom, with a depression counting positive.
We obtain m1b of -4.4 angstrom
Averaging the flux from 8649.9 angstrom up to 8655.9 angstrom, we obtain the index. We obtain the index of 1.36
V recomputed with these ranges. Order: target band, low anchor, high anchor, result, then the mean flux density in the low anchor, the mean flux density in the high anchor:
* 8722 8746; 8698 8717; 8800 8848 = 0.02 mag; 1.51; 1.54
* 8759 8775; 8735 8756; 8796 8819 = 0.21 mag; 1.51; 1.53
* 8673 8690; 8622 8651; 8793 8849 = -0.06 mag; 1.46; 1.54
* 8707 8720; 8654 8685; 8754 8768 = -0.11 mag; 1.45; 1.27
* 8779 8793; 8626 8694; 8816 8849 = 0.07 mag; 1.47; 1.55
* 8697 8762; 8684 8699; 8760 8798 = -0.04 mag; 1.47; 1.36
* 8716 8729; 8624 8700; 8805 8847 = 0.00 mag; 1.45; 1.55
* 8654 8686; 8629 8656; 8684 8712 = 0.02 mag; 1.45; 1.5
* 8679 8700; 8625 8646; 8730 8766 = -0.02 mag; 1.51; 1.42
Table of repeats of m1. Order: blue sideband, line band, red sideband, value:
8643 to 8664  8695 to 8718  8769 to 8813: -0.07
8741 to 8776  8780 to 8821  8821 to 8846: -0.03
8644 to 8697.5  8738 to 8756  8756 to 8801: -0.08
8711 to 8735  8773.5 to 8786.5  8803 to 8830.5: 0.08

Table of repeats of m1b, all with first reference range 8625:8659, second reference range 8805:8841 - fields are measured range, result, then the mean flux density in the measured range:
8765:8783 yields 2.08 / 1.35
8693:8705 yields 0.14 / 1.46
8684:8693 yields -0.27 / 1.51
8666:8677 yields -0.04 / 1.47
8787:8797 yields 0.53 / 1.46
